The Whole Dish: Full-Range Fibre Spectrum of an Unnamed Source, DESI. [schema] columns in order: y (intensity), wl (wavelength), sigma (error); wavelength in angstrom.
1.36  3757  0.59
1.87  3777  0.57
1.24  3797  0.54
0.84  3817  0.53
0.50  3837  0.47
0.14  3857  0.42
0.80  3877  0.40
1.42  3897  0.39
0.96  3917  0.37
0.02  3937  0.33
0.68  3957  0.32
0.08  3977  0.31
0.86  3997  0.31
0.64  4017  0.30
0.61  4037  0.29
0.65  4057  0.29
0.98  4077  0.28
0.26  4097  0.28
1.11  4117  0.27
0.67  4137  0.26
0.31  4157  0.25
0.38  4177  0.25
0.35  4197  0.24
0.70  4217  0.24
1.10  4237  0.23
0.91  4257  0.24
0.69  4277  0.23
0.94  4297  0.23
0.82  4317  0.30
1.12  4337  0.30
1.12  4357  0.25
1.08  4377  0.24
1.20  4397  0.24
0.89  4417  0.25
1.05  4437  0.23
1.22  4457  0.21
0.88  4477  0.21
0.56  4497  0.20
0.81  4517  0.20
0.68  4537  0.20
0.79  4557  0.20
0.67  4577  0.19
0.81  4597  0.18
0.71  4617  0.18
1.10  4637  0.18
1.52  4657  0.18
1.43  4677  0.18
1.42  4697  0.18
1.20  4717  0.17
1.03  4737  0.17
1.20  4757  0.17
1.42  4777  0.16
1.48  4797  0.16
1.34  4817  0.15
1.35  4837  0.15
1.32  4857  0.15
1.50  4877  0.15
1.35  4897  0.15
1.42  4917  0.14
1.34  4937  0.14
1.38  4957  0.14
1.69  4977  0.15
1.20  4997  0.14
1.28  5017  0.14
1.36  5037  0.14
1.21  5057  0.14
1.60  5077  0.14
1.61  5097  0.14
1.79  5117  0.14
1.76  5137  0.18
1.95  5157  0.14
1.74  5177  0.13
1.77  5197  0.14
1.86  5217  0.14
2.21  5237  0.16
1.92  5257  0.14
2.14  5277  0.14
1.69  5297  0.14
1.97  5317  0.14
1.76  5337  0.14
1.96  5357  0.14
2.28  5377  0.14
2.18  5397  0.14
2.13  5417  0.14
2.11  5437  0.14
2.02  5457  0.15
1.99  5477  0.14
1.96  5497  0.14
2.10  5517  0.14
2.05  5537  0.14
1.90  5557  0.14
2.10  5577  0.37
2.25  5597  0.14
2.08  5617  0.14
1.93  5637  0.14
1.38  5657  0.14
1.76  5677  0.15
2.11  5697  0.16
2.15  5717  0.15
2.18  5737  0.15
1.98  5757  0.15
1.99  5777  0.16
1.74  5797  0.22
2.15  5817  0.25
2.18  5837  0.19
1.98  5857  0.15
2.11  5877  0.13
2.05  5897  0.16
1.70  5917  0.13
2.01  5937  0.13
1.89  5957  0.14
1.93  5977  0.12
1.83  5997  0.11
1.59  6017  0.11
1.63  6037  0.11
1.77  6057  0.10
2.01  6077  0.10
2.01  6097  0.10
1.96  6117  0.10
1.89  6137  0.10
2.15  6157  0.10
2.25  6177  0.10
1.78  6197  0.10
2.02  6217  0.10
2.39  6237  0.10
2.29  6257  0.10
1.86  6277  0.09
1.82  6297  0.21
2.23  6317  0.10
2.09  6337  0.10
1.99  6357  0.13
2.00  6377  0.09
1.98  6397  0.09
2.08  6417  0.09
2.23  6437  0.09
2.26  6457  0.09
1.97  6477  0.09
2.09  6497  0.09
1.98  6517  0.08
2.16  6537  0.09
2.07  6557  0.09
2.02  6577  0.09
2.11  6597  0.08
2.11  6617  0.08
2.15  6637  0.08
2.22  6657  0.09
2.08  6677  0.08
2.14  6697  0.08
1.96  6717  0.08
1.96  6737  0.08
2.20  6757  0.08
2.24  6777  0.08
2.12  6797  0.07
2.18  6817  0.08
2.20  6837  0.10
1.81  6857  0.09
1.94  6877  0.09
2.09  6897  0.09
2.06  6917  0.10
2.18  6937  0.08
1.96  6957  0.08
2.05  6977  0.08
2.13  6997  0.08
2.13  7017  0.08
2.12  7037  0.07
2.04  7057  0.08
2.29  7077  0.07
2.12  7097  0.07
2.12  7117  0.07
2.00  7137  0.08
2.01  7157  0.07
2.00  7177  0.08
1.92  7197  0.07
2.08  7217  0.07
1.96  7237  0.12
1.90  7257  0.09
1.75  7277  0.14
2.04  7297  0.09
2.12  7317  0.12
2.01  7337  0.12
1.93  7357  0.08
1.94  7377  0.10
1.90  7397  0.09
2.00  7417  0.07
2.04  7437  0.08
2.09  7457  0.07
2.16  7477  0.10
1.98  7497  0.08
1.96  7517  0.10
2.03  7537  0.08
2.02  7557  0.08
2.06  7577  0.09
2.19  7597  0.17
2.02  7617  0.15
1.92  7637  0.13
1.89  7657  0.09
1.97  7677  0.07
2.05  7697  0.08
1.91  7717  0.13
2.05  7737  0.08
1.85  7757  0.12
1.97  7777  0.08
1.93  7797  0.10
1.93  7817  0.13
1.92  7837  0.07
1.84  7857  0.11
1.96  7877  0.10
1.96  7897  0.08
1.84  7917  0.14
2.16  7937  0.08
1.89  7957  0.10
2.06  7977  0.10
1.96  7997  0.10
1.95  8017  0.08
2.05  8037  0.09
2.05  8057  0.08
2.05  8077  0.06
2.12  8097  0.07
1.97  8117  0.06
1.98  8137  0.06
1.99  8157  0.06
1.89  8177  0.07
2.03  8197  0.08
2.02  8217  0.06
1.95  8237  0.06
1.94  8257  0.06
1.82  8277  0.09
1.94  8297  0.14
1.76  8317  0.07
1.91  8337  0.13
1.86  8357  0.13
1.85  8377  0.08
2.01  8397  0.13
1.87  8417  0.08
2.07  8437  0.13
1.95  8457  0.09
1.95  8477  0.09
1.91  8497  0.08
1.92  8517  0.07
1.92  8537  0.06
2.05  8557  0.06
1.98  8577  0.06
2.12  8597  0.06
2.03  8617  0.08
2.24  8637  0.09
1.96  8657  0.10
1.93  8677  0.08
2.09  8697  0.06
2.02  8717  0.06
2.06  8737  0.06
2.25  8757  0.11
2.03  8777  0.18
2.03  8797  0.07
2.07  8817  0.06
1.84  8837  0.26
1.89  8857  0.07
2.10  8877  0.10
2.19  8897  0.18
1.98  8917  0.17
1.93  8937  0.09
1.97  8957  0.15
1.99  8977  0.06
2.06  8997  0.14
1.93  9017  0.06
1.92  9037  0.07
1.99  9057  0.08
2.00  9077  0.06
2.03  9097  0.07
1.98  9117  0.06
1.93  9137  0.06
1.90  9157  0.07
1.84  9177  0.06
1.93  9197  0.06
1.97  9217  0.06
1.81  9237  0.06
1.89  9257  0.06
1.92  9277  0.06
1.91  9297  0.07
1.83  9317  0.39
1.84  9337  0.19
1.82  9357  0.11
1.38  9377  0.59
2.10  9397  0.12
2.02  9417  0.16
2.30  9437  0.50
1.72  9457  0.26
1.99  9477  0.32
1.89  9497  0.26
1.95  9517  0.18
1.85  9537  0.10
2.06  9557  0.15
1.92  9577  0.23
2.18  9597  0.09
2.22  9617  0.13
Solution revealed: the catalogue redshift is 0.164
